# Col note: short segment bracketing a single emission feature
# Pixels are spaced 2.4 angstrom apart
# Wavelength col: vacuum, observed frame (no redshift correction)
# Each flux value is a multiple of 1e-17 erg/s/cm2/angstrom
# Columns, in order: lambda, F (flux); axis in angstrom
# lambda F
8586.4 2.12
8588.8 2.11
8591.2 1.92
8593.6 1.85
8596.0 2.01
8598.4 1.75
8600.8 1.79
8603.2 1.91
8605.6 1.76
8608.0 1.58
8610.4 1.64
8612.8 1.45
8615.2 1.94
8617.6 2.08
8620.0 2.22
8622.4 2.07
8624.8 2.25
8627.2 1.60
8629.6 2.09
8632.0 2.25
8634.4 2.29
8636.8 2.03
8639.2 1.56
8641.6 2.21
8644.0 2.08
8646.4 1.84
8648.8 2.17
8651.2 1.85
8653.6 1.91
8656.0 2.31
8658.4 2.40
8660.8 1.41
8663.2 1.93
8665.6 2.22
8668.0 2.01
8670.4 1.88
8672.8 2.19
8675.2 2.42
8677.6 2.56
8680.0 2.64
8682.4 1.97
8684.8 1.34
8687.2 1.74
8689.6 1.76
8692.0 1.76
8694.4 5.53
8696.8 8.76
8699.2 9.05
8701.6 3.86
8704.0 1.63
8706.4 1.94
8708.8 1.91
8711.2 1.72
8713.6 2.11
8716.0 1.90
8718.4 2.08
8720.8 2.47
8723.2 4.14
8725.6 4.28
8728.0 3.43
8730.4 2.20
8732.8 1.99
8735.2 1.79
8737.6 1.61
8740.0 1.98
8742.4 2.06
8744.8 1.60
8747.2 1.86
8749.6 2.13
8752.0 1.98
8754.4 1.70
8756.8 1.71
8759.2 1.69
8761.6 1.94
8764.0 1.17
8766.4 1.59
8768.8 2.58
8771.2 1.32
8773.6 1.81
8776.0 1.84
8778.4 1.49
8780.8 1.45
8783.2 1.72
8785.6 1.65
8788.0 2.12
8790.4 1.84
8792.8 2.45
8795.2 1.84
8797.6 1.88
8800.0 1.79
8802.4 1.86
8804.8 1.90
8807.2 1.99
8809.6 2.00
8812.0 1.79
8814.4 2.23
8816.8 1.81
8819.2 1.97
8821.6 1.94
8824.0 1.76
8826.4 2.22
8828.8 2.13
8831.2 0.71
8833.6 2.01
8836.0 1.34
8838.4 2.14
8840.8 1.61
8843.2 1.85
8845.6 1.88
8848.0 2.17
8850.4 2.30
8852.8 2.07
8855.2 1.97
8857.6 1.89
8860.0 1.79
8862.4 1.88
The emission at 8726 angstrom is [N II]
